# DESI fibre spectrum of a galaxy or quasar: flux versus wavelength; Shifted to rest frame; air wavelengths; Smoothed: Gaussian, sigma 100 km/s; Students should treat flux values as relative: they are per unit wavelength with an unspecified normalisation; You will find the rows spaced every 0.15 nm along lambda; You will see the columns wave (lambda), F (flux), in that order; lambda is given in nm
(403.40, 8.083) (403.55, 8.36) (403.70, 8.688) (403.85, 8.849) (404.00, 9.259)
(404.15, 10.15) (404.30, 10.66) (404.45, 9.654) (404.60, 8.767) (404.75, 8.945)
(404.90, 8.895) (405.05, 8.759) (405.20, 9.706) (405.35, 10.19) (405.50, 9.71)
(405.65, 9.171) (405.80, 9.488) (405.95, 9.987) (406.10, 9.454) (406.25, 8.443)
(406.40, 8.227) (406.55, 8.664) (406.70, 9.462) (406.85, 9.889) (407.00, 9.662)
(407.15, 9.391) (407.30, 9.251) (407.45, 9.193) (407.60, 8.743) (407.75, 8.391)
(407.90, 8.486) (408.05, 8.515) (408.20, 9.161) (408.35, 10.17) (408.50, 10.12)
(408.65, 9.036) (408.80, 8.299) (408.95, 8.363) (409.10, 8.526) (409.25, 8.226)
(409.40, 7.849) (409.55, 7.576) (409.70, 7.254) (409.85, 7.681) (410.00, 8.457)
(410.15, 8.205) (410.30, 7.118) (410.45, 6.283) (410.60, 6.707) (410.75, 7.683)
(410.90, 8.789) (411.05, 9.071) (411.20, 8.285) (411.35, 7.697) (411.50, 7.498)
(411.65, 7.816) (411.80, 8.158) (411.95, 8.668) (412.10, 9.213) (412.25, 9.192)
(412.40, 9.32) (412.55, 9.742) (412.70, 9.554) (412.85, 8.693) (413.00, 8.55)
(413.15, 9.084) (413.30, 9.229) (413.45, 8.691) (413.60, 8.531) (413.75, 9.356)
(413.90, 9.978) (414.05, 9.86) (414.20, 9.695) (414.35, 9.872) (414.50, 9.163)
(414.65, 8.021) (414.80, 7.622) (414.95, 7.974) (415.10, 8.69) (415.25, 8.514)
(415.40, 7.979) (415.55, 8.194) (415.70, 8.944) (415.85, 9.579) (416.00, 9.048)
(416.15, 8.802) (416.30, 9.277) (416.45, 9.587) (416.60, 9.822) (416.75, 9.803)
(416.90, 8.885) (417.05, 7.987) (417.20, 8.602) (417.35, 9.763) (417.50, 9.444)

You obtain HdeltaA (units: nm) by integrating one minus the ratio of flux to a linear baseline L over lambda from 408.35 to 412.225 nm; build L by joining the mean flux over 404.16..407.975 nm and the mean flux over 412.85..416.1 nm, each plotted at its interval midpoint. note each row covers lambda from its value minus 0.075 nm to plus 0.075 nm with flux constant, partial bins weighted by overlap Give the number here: 0.39 nm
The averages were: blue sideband 9.26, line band 8.16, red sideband 8.88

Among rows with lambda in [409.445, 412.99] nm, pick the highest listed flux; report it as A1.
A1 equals 9.742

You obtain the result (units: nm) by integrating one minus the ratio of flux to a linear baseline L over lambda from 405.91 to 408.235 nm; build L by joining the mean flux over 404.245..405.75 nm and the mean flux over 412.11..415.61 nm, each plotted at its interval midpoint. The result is 0.069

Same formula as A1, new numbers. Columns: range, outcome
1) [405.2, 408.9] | 10.19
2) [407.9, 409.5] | 10.17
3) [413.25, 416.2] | 9.978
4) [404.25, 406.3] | 10.66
